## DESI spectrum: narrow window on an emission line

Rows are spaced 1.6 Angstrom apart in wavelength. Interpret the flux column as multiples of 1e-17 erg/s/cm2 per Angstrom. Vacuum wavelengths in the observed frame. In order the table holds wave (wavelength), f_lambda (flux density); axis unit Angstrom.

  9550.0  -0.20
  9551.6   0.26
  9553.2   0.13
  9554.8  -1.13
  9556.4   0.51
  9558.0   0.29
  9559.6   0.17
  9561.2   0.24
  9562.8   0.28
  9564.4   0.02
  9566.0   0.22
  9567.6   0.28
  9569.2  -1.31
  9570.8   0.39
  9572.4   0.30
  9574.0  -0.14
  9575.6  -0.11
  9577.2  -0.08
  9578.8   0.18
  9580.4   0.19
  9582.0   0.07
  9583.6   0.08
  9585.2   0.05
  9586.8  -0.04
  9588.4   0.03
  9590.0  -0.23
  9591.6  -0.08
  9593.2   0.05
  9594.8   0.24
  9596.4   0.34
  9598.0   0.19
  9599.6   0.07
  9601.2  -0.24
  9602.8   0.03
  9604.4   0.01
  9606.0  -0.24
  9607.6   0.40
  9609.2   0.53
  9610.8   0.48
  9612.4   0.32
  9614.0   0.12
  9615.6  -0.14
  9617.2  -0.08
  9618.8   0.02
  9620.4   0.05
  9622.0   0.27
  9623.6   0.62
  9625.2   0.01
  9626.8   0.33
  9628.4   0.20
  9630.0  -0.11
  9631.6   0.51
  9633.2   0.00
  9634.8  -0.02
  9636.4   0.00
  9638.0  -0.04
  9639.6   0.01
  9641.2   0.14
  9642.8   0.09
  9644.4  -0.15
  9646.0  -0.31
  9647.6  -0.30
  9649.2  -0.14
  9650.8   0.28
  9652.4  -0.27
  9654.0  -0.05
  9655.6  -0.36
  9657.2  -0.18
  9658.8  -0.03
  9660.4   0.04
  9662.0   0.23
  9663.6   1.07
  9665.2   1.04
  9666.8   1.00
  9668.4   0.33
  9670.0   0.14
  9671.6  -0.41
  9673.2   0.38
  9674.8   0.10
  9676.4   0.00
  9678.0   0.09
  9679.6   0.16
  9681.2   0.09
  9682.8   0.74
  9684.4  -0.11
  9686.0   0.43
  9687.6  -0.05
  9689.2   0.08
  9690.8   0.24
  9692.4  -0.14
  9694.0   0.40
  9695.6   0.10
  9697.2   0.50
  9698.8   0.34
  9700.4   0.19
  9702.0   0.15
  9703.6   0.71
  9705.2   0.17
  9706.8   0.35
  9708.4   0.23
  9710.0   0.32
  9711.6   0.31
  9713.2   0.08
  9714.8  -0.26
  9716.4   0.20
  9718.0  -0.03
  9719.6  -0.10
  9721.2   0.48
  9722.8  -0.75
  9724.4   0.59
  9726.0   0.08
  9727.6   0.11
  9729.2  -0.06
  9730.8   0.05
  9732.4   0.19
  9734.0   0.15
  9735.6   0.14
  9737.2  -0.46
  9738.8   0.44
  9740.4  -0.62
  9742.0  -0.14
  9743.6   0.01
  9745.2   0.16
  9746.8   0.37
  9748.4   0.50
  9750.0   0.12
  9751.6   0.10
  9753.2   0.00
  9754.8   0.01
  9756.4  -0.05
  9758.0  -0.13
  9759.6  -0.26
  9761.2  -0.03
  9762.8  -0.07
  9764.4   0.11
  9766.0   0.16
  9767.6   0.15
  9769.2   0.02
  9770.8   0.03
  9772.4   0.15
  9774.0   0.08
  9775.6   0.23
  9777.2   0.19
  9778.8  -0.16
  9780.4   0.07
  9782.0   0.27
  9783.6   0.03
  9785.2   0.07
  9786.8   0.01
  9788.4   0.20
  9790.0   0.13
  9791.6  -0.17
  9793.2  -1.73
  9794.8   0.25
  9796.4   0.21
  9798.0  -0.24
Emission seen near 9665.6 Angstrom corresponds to H-beta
